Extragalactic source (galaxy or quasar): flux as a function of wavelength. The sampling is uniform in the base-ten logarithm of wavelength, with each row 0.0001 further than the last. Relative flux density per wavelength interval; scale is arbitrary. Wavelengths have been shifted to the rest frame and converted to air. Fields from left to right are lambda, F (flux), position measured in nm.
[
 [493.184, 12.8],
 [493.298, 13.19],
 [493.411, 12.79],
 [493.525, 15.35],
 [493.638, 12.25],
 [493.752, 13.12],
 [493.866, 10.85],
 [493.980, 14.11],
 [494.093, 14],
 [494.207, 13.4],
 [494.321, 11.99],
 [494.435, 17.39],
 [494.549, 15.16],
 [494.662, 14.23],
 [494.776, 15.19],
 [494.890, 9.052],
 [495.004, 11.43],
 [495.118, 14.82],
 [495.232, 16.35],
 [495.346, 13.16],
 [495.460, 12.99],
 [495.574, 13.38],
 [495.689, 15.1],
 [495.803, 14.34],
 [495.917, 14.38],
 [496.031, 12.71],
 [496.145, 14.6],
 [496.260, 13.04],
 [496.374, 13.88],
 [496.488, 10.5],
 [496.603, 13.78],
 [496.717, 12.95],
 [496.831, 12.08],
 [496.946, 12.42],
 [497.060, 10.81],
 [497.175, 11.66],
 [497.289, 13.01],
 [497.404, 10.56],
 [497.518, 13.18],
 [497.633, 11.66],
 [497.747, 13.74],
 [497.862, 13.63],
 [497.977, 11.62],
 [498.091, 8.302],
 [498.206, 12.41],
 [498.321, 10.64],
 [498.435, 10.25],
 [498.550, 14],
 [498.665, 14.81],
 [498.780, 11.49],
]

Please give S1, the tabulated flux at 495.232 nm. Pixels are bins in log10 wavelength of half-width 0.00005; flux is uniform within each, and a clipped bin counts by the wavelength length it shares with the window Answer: 16.35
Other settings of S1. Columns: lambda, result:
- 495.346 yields 13.16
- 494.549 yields 15.16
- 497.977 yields 11.62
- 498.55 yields 14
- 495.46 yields 12.99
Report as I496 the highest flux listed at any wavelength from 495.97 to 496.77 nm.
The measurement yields 14.6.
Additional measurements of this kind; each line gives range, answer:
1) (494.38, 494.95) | 17.39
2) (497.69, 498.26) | 13.74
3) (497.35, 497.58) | 13.18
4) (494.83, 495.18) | 14.82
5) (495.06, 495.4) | 16.35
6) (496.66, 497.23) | 12.95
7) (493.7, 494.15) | 14.11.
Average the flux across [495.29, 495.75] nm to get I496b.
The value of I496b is 13.6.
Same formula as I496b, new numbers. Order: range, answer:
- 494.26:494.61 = 14.8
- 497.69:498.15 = 11.8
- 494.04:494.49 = 14.2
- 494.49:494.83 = 14.9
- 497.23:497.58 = 12.2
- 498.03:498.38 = 10.5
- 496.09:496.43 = 13.8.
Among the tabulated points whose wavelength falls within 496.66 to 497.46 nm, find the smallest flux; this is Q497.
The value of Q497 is 10.56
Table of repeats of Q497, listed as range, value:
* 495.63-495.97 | 14.34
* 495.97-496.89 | 10.5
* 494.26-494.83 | 11.99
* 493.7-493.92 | 10.85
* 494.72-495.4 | 9.052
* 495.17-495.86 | 12.99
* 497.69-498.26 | 8.302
